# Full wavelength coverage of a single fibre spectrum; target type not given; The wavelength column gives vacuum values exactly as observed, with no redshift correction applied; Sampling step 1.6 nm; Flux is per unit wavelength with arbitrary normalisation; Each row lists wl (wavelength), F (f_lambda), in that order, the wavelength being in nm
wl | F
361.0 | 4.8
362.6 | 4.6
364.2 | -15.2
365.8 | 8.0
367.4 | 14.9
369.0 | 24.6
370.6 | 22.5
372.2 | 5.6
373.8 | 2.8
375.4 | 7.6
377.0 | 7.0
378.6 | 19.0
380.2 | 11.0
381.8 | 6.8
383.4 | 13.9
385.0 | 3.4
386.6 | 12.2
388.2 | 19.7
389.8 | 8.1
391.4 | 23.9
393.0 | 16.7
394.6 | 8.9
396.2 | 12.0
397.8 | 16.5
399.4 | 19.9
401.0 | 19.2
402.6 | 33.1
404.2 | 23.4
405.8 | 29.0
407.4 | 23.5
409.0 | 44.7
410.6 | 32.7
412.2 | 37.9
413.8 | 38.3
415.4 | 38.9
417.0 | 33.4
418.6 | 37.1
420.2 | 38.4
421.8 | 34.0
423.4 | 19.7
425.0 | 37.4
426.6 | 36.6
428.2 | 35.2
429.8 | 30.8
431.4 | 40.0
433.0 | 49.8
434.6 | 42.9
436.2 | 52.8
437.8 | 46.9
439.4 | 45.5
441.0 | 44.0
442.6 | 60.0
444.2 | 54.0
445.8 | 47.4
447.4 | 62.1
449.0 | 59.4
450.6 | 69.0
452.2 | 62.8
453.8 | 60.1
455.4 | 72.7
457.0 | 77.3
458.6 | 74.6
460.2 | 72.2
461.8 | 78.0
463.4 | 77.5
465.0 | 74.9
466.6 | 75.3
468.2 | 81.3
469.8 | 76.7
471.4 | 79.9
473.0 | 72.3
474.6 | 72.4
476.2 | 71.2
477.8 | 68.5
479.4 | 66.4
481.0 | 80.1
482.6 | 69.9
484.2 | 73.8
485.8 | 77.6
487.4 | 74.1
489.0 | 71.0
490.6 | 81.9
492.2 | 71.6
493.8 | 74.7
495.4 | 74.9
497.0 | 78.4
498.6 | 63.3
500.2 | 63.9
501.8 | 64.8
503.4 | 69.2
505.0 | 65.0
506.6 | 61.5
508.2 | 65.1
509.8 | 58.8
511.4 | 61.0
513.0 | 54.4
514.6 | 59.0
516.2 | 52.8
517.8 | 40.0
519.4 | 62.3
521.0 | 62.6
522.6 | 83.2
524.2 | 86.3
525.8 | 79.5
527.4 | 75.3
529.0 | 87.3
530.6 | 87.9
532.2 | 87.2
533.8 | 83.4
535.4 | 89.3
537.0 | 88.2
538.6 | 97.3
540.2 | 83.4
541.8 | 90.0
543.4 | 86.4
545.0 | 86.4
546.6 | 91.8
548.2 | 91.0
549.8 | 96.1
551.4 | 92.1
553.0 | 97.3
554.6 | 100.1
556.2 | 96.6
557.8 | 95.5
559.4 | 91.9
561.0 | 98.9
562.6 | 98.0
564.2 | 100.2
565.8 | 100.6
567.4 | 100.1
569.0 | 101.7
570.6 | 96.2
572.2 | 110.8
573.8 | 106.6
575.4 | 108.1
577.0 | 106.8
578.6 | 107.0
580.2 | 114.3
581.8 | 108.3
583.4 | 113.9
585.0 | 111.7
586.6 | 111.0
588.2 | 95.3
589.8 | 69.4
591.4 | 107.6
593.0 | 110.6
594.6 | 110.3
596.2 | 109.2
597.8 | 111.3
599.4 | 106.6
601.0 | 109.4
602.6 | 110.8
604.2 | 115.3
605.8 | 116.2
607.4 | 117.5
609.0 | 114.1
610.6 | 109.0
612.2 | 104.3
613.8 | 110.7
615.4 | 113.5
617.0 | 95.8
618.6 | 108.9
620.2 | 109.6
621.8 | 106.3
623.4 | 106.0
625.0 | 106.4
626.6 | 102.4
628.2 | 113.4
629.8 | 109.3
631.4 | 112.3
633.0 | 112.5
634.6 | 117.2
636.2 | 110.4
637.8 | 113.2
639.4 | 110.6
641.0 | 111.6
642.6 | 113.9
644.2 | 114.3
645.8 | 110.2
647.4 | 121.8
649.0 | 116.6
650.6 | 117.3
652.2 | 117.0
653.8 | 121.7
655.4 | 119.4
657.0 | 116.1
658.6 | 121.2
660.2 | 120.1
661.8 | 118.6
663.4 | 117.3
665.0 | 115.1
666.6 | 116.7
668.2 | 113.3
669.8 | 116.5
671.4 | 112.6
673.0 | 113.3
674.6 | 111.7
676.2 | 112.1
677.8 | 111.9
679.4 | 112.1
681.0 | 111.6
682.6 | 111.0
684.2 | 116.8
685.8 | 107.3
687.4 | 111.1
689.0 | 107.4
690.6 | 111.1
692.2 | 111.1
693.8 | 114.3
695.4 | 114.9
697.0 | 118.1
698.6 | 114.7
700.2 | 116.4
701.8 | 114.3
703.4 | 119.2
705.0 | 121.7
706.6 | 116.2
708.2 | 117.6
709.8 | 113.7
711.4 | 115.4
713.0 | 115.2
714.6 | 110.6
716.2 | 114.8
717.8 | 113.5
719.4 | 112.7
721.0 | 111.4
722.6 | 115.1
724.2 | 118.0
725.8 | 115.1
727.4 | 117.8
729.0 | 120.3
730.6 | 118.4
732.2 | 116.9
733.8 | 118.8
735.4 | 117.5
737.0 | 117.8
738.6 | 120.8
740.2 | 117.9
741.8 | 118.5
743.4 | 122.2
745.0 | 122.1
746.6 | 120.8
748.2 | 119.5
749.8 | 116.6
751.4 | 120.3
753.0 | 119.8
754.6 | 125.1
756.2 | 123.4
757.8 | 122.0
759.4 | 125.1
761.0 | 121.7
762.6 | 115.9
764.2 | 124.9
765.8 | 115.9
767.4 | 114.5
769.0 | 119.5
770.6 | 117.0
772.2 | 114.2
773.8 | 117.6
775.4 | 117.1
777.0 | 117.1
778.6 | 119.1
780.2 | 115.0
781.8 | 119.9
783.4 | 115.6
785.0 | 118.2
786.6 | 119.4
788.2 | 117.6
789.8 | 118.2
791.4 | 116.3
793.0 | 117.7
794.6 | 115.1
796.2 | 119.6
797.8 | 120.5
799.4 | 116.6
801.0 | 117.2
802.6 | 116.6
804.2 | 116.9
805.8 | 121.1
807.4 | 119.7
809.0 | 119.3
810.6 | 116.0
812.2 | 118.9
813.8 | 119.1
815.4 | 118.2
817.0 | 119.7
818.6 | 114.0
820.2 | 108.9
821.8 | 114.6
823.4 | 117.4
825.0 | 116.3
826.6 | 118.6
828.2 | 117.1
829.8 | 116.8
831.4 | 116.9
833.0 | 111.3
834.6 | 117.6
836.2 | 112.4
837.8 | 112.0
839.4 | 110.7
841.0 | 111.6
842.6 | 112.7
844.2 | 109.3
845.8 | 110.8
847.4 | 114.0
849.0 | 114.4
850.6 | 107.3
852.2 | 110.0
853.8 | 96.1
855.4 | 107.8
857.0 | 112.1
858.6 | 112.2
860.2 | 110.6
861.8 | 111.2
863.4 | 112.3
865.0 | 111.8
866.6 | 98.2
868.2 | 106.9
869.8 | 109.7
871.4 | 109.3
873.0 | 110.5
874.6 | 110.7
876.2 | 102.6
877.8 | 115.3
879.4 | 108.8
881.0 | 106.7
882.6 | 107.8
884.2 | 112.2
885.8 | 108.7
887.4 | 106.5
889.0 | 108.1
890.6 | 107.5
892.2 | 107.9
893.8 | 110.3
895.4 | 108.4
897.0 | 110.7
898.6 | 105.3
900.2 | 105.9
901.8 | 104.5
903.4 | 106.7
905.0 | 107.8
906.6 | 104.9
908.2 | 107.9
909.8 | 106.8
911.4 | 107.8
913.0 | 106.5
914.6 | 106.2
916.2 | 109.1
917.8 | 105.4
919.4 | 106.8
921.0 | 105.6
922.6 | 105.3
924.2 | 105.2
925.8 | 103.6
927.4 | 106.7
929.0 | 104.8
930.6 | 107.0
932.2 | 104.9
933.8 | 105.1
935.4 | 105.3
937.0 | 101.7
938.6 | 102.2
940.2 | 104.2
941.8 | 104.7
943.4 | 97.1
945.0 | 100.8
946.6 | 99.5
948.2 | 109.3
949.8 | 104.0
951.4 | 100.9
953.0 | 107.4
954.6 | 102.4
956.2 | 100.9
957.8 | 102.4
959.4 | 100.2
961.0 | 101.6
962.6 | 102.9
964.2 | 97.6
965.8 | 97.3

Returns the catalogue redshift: 0.000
